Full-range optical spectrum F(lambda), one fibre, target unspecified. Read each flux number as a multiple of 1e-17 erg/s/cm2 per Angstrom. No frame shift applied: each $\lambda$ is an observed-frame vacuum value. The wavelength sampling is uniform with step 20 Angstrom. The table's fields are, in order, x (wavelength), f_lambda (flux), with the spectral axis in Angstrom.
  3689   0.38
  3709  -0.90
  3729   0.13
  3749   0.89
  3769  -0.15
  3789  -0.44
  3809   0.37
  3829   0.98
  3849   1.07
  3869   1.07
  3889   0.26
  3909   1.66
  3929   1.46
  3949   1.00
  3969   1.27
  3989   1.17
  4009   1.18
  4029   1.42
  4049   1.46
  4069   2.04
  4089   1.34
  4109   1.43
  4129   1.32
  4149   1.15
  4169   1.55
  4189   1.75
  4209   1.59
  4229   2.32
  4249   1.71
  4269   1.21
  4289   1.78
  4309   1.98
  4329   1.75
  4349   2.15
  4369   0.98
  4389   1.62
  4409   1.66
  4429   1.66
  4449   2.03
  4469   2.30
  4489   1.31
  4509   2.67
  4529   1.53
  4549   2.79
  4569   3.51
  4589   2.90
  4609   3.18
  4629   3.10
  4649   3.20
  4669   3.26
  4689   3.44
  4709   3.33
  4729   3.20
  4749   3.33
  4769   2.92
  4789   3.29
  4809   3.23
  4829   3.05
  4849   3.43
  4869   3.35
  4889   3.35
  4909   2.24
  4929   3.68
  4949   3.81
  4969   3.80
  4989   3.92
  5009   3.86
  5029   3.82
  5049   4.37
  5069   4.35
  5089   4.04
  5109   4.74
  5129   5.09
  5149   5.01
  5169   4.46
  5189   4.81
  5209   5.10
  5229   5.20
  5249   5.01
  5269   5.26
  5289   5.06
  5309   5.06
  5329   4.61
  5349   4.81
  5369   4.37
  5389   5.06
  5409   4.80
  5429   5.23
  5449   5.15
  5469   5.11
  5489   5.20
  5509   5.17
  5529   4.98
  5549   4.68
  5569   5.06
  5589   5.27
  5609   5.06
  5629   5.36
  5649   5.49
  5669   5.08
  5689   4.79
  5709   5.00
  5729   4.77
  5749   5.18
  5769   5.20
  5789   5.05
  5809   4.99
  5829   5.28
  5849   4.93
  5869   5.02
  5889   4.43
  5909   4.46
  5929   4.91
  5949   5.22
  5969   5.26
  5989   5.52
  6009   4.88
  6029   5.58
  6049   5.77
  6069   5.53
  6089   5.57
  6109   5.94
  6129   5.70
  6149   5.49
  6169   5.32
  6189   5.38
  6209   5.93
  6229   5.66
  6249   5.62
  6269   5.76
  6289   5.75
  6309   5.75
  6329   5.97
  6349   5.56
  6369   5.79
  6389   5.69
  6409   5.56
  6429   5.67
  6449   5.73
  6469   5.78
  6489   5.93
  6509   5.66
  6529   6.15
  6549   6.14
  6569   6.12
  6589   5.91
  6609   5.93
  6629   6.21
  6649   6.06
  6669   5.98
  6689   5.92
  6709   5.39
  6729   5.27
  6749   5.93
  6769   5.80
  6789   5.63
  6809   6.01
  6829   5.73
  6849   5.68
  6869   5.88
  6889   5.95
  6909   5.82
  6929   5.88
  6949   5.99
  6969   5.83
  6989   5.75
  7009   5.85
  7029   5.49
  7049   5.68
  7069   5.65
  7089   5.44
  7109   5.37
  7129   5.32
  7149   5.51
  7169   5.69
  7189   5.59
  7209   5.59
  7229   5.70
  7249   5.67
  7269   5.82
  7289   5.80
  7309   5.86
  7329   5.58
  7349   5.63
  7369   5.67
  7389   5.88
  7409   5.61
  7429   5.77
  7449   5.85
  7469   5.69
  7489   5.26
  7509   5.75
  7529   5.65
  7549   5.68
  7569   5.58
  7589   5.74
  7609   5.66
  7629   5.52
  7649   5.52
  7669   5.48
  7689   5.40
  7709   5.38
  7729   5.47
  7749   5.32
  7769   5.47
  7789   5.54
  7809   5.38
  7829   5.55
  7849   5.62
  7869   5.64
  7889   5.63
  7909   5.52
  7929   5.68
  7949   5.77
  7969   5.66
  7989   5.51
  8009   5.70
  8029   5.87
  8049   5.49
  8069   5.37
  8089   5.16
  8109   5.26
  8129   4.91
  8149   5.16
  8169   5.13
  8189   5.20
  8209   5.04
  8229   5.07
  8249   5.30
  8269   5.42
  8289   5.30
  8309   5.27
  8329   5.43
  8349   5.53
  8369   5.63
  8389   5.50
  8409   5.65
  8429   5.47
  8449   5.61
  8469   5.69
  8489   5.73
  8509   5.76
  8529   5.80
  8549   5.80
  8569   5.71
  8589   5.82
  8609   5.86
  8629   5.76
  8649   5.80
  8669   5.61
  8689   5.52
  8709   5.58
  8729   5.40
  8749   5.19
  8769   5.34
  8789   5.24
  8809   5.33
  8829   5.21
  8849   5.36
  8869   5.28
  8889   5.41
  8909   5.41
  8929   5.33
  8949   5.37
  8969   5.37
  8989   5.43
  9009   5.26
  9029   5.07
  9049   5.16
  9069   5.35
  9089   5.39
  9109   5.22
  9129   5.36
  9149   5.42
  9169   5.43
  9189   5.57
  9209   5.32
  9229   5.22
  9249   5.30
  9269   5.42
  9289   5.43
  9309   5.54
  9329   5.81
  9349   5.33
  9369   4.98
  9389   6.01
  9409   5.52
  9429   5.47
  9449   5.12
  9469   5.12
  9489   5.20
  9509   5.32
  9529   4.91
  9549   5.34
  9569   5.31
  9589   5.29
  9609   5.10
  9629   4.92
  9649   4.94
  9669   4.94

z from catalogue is 0.140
